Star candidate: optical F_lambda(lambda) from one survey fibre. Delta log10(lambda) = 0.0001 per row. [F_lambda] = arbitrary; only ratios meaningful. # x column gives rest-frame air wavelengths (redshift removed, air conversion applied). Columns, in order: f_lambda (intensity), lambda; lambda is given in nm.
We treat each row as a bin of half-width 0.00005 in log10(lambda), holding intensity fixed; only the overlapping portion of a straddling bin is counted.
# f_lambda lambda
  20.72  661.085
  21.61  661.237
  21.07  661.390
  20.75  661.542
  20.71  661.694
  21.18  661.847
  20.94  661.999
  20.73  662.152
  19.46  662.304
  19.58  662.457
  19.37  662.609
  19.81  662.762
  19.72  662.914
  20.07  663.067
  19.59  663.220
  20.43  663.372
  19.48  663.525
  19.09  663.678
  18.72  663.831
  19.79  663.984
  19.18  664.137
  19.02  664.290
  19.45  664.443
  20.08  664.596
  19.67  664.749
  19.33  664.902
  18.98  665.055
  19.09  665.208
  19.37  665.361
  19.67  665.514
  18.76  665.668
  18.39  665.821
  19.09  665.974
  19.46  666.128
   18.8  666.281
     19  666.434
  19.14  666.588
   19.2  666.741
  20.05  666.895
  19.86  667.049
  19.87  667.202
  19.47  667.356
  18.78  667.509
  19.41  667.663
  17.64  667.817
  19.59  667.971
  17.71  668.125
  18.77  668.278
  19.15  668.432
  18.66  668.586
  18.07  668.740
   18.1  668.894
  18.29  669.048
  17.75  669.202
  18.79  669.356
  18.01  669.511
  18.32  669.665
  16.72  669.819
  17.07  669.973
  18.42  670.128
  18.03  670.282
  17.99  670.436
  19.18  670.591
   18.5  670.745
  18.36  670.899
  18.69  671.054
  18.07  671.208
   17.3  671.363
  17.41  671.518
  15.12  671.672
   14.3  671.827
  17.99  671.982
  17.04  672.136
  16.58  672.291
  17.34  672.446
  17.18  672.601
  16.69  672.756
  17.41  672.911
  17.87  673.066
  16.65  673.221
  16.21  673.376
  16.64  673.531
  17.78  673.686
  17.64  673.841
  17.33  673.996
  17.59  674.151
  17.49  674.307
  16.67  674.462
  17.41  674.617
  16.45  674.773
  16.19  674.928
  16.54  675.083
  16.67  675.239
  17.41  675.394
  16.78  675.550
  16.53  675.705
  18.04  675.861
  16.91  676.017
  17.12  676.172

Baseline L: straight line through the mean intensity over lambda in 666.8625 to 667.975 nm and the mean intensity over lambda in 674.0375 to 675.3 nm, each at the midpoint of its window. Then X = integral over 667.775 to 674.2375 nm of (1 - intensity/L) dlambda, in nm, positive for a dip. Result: 0.154 nm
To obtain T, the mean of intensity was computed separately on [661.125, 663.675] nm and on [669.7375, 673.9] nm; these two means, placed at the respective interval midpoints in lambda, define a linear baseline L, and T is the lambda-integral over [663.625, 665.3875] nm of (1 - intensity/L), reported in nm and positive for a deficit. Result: 0.03 nm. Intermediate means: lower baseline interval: 20.3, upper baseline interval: 17.3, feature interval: 19.3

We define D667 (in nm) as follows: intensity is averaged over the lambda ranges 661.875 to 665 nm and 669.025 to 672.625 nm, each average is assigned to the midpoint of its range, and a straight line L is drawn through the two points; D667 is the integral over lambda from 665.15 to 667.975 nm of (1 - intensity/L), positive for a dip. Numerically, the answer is -0.06 nm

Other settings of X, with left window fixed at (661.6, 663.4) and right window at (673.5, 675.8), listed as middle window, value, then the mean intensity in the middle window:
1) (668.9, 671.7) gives 0.03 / 17.9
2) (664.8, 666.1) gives 0.02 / 19.1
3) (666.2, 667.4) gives -0.02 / 19.4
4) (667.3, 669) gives 0.00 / 18.7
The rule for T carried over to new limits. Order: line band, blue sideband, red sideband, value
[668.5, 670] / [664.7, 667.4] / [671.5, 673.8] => 0.01 nm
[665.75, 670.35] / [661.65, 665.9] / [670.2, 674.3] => -0.04 nm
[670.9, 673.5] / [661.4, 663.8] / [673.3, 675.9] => 0.09 nm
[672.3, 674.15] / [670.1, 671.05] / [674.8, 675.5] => 0.03 nm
